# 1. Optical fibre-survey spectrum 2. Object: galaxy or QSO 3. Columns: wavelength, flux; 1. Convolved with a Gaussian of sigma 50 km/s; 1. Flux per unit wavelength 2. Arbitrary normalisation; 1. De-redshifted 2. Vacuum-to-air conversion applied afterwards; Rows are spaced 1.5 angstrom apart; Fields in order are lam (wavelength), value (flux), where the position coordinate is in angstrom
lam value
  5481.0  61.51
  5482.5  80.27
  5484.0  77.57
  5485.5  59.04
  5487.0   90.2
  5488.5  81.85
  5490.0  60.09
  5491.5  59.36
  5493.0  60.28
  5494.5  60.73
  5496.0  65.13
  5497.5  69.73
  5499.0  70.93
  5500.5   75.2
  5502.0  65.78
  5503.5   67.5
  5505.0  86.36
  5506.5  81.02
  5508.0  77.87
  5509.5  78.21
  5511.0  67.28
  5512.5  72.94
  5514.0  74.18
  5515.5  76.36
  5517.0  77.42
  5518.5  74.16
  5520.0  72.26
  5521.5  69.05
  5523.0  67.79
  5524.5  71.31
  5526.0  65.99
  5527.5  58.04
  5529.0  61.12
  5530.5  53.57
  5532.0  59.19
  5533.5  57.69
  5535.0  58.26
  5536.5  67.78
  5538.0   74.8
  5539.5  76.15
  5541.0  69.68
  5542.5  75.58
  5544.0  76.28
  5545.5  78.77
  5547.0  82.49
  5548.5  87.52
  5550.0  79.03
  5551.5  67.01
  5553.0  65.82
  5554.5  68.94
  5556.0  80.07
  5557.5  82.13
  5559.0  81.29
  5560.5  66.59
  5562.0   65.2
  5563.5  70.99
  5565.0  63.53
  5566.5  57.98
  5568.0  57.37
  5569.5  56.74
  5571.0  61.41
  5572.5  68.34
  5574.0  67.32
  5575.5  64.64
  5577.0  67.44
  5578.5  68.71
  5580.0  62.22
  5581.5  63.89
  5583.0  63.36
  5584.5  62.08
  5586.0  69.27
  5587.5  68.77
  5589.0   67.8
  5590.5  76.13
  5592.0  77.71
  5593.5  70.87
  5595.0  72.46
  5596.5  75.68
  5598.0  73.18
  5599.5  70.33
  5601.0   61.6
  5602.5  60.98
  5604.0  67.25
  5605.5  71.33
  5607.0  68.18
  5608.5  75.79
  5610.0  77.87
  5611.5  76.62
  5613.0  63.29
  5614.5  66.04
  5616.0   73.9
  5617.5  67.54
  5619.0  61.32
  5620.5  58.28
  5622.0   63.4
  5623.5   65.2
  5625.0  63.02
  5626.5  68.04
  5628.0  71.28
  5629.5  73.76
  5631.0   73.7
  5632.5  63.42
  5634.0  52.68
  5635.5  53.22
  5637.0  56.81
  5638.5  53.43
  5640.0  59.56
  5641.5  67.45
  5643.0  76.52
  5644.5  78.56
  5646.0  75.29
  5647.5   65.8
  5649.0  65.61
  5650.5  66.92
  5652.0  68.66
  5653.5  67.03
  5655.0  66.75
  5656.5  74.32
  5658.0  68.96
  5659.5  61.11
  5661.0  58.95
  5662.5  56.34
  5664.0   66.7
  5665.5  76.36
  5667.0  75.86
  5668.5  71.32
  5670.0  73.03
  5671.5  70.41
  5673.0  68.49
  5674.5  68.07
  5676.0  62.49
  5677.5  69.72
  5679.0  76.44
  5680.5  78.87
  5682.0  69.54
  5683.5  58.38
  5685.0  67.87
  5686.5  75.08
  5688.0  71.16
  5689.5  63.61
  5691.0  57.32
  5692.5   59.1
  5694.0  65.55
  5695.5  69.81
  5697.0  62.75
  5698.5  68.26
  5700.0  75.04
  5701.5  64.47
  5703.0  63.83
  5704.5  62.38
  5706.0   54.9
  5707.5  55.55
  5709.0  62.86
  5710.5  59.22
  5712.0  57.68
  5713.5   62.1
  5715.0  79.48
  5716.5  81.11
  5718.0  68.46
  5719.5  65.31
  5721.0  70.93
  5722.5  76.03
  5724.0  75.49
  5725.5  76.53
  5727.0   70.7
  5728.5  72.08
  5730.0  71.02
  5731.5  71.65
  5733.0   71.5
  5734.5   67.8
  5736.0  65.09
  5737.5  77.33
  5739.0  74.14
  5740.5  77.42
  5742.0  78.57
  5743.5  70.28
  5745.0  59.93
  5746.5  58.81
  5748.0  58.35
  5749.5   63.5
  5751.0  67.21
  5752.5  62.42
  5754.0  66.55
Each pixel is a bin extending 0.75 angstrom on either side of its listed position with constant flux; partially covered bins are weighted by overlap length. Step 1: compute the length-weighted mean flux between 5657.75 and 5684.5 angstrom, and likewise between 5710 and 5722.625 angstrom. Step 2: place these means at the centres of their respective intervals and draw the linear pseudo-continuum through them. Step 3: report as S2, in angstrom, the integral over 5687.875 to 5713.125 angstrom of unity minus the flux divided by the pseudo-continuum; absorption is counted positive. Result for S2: 2.10 angstrom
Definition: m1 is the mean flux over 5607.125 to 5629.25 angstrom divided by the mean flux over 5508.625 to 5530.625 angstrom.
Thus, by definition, 0.98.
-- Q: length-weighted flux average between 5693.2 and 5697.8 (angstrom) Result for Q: 66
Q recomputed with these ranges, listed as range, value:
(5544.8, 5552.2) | 79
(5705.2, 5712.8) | 58.1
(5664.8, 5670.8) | 74.1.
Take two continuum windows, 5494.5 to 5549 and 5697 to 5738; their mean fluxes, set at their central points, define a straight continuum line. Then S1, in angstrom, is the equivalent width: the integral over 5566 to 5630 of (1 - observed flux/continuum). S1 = 2.28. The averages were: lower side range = 71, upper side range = 68.2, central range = 67.4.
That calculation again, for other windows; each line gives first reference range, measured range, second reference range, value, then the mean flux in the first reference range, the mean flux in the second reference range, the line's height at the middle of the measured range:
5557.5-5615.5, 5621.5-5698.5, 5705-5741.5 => 2.0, 68.1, 69.4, 68.8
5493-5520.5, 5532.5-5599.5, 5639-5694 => 1.2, 72.6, 68.2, 71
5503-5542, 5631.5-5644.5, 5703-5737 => 1.3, 69.9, 68.1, 68.8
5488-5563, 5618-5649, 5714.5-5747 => 2.7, 70.8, 71.8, 71.3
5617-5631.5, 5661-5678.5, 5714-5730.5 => 0.2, 66.4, 73.2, 69.6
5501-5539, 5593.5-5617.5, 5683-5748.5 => -0.5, 69.5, 67.7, 68.7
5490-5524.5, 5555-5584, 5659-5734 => 1.3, 71.1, 67.8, 70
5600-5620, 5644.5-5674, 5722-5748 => 0.4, 68.5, 71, 69.5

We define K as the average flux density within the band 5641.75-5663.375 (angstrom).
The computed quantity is 67.9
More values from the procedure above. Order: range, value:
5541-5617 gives 69.9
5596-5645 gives 66.8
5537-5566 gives 74.1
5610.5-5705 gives 66.9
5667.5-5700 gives 68.2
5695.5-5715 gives 63.4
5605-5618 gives 71.2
